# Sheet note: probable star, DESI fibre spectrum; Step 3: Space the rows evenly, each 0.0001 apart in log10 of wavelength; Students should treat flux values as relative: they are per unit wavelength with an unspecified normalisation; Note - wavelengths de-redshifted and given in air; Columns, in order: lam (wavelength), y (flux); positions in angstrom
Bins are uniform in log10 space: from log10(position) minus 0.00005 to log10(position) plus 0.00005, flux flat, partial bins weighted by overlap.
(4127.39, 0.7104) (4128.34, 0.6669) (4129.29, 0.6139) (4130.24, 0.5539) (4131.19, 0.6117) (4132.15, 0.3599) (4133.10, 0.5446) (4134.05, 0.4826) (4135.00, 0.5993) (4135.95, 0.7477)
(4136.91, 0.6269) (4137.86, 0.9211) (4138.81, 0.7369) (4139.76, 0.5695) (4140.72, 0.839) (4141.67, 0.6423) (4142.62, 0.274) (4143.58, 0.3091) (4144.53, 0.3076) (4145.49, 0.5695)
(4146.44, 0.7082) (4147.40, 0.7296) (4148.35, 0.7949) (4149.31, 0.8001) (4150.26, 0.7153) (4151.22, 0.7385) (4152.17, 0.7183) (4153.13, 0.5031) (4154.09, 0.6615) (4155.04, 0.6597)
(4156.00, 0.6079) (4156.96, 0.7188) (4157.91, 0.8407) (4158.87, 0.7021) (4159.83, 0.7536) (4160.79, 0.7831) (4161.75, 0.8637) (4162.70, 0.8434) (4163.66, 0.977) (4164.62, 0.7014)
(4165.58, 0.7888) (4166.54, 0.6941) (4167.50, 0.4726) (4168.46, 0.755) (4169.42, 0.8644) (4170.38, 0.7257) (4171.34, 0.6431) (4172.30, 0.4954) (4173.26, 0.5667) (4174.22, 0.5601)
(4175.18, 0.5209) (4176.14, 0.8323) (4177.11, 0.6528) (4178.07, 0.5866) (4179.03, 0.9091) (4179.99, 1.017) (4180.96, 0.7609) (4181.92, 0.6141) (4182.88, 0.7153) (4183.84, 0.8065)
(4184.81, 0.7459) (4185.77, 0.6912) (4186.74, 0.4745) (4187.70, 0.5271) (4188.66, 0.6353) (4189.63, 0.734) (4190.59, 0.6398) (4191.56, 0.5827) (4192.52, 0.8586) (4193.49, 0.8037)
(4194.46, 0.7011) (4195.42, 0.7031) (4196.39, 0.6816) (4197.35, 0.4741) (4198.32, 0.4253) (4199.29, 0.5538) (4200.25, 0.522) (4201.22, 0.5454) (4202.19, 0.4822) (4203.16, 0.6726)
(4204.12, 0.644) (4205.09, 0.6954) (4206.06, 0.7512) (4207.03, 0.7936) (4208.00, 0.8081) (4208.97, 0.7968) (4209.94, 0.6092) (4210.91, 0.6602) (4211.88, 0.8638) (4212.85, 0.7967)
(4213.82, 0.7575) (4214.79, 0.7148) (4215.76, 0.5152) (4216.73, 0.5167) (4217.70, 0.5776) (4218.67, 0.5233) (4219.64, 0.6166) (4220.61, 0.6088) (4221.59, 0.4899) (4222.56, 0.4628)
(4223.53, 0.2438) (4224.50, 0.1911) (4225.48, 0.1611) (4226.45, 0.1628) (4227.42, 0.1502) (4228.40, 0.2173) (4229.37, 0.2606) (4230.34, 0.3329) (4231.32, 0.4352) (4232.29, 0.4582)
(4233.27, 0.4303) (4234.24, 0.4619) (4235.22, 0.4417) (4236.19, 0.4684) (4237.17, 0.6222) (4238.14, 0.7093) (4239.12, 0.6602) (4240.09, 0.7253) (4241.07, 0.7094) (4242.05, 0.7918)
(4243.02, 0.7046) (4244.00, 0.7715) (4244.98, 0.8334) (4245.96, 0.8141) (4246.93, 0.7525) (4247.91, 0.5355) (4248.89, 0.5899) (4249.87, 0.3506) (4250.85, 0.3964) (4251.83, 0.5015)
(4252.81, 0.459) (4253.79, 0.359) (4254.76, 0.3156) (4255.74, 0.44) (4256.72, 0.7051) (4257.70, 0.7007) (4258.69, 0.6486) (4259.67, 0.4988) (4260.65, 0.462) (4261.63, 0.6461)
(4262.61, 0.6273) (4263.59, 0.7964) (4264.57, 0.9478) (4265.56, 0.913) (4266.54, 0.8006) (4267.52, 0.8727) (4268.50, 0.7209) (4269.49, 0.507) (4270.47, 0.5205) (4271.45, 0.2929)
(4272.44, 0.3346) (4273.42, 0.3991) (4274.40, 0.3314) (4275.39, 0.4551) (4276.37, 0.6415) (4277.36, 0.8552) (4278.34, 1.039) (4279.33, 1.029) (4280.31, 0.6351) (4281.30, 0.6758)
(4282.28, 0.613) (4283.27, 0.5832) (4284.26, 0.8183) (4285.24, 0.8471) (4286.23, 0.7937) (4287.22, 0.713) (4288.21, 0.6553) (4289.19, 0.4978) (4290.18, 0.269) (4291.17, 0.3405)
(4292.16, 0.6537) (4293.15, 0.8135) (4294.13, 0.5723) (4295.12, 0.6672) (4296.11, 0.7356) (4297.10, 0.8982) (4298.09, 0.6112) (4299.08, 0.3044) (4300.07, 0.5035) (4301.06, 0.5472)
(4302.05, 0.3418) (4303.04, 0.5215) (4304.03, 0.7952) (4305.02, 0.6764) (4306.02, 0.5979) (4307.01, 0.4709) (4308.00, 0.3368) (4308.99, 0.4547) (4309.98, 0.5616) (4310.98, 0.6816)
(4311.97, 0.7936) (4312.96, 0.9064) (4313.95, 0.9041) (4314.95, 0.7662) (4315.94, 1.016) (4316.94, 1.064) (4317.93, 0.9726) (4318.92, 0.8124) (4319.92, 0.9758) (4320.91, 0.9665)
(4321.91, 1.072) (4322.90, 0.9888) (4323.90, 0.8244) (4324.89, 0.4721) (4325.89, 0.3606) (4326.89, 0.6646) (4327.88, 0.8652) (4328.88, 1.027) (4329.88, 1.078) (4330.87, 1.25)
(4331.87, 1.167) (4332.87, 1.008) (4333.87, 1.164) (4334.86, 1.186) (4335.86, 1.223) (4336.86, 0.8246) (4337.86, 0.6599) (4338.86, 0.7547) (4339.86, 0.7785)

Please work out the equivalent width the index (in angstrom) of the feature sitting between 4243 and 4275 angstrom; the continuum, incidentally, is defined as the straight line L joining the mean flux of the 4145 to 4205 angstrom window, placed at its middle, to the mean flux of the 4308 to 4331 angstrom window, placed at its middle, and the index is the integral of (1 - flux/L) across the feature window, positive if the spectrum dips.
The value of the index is 7.4 angstrom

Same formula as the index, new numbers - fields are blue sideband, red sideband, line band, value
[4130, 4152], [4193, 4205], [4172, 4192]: -2.1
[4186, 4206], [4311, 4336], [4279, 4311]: 9.3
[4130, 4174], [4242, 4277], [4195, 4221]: -0.6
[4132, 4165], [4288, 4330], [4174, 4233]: 7.4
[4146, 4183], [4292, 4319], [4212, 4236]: 8.8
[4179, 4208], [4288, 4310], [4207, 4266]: 5.6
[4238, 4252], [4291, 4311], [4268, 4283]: 0.2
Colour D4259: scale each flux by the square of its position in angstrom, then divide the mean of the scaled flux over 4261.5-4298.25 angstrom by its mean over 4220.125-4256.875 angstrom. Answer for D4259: 1.37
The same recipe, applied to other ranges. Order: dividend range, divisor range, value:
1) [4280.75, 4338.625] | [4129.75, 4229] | 1.27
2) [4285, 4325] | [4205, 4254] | 1.30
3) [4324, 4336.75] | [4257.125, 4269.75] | 1.38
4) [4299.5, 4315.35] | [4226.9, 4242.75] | 1.28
